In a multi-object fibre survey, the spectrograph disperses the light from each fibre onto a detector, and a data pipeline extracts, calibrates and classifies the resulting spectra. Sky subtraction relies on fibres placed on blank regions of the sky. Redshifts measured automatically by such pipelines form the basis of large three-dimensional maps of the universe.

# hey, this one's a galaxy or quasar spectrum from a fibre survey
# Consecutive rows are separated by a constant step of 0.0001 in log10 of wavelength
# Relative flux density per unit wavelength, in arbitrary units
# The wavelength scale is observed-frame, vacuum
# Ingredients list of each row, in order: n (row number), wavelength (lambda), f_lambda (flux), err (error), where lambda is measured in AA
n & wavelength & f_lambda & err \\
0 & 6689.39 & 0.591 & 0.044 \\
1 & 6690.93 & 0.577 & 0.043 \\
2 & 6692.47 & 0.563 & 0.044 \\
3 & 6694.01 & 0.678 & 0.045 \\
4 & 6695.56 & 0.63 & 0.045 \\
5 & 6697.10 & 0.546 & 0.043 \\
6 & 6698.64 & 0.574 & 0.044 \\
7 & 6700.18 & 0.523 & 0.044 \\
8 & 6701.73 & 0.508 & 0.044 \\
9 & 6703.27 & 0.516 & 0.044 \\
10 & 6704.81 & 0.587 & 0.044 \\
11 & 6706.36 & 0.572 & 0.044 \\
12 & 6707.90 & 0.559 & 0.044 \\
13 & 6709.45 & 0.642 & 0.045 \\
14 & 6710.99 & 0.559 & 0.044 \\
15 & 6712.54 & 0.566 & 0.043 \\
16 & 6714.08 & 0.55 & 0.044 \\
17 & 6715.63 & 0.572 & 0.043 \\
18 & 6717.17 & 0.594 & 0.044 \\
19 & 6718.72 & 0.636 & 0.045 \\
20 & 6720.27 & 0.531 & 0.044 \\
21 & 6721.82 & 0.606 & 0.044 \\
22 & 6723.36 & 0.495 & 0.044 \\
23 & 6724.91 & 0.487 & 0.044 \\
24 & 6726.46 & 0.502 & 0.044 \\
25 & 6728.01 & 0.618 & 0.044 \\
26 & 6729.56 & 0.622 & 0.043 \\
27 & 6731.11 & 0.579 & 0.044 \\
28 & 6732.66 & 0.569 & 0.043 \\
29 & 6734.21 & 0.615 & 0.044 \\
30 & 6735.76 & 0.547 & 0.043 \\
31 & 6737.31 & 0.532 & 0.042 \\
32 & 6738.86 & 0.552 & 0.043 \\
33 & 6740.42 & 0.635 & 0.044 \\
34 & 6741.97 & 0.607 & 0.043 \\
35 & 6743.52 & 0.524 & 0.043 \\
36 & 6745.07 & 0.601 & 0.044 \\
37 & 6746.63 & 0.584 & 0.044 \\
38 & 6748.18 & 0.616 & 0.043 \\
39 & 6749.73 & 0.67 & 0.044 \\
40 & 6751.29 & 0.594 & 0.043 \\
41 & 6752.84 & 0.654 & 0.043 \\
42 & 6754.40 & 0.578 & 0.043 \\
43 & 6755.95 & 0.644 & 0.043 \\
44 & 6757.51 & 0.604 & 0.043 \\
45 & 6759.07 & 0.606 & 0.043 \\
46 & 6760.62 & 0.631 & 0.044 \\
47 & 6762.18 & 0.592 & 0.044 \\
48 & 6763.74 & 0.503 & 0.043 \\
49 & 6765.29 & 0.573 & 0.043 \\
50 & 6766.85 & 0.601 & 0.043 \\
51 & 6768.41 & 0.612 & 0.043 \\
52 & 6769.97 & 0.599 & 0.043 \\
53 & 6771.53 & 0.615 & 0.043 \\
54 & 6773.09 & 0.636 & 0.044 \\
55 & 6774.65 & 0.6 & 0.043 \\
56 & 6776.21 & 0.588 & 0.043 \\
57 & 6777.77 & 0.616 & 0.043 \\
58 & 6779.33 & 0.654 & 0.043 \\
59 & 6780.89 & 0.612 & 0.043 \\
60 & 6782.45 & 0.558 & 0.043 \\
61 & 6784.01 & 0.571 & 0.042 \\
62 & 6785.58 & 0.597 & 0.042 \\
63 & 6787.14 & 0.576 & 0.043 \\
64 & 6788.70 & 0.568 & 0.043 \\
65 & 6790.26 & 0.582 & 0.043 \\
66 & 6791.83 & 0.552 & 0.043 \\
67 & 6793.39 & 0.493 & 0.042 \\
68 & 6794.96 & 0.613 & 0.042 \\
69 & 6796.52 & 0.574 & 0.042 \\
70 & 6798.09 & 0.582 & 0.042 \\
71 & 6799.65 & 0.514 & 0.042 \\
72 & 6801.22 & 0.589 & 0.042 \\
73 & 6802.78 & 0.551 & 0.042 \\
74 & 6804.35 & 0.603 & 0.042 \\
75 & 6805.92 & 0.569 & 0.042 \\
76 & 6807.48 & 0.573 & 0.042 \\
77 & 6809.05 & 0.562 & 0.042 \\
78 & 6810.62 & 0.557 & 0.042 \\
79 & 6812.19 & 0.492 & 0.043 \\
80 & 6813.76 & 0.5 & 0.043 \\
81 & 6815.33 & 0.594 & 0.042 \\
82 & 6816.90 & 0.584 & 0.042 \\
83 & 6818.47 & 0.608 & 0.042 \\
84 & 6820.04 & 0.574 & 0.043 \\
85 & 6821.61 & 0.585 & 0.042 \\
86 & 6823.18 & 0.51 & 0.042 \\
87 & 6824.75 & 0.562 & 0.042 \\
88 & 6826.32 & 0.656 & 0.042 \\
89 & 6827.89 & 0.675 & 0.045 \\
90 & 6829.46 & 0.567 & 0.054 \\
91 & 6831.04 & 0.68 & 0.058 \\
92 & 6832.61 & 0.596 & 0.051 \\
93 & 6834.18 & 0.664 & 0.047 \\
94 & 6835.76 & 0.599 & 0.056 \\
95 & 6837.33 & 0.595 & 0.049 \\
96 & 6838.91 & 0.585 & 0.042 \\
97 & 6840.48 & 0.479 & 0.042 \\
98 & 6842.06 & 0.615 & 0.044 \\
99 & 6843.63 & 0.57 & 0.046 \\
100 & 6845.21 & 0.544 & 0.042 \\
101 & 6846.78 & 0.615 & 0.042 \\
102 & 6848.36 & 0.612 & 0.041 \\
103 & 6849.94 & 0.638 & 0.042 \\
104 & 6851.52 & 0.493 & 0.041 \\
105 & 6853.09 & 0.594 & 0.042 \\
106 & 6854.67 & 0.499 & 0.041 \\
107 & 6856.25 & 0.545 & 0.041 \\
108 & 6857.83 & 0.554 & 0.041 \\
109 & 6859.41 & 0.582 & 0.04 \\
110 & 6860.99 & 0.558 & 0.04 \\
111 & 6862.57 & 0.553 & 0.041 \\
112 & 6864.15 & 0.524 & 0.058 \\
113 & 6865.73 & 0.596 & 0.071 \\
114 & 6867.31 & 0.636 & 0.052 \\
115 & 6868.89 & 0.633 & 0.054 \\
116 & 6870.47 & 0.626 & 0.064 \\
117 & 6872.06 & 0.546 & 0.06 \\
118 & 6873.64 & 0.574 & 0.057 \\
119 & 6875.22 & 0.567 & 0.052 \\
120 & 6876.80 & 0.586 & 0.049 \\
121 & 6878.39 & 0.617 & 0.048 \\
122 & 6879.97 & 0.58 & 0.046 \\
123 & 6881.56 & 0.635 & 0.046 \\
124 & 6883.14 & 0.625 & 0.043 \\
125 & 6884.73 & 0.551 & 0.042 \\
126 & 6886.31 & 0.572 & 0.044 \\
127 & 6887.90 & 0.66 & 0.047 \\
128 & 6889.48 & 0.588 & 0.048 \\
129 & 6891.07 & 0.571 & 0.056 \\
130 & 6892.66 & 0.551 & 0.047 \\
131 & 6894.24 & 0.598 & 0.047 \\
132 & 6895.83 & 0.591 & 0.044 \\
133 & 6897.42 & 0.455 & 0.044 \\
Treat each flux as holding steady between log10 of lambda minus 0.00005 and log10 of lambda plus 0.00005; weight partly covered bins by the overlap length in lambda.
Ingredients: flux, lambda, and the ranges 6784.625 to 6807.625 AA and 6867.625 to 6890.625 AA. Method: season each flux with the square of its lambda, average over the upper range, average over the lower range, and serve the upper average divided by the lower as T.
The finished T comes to 1.08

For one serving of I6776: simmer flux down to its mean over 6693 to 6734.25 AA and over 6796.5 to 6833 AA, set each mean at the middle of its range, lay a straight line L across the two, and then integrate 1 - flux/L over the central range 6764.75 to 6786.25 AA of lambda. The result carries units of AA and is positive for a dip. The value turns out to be -1.0 AA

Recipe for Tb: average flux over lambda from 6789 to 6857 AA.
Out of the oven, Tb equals 0.575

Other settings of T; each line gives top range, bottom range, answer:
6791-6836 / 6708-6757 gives 1.02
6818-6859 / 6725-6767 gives 1.02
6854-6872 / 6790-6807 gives 1.03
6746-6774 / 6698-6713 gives 1.10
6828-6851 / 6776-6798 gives 1.04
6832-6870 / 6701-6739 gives 1.06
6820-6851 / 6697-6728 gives 1.11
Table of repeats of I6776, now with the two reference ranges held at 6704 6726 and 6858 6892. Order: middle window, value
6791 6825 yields 1.1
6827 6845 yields -0.5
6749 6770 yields -1.1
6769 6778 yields -0.5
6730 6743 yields -0.2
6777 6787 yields -0.4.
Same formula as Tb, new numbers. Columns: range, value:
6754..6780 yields 0.603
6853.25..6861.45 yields 0.55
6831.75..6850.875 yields 0.592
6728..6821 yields 0.585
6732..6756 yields 0.594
